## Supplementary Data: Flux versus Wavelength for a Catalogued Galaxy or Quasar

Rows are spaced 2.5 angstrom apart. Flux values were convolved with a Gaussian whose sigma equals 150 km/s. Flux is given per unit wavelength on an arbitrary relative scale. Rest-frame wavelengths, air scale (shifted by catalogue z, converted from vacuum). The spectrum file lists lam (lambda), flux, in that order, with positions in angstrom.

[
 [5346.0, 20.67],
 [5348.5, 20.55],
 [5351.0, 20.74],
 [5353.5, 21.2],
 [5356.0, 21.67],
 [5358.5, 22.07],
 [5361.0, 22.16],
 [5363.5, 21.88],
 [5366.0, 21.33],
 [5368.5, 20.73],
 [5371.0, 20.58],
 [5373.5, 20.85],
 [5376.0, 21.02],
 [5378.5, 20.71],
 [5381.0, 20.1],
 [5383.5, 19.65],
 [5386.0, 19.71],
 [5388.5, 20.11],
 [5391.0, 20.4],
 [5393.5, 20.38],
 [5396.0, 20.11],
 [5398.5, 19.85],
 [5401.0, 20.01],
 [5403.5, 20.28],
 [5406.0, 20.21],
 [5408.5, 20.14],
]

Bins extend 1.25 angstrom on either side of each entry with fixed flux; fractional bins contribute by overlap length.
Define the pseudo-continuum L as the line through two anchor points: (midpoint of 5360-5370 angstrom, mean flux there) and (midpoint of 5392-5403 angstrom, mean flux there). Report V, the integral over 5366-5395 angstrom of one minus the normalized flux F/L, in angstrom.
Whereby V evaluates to 0.6 angstrom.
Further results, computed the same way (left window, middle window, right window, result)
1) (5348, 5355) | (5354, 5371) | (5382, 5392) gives -0.8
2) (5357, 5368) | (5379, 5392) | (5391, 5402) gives 0.4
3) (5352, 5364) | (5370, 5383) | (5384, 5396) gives 0.1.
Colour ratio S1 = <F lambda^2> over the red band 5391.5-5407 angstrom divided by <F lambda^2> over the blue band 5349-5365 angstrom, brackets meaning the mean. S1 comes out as 0.9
